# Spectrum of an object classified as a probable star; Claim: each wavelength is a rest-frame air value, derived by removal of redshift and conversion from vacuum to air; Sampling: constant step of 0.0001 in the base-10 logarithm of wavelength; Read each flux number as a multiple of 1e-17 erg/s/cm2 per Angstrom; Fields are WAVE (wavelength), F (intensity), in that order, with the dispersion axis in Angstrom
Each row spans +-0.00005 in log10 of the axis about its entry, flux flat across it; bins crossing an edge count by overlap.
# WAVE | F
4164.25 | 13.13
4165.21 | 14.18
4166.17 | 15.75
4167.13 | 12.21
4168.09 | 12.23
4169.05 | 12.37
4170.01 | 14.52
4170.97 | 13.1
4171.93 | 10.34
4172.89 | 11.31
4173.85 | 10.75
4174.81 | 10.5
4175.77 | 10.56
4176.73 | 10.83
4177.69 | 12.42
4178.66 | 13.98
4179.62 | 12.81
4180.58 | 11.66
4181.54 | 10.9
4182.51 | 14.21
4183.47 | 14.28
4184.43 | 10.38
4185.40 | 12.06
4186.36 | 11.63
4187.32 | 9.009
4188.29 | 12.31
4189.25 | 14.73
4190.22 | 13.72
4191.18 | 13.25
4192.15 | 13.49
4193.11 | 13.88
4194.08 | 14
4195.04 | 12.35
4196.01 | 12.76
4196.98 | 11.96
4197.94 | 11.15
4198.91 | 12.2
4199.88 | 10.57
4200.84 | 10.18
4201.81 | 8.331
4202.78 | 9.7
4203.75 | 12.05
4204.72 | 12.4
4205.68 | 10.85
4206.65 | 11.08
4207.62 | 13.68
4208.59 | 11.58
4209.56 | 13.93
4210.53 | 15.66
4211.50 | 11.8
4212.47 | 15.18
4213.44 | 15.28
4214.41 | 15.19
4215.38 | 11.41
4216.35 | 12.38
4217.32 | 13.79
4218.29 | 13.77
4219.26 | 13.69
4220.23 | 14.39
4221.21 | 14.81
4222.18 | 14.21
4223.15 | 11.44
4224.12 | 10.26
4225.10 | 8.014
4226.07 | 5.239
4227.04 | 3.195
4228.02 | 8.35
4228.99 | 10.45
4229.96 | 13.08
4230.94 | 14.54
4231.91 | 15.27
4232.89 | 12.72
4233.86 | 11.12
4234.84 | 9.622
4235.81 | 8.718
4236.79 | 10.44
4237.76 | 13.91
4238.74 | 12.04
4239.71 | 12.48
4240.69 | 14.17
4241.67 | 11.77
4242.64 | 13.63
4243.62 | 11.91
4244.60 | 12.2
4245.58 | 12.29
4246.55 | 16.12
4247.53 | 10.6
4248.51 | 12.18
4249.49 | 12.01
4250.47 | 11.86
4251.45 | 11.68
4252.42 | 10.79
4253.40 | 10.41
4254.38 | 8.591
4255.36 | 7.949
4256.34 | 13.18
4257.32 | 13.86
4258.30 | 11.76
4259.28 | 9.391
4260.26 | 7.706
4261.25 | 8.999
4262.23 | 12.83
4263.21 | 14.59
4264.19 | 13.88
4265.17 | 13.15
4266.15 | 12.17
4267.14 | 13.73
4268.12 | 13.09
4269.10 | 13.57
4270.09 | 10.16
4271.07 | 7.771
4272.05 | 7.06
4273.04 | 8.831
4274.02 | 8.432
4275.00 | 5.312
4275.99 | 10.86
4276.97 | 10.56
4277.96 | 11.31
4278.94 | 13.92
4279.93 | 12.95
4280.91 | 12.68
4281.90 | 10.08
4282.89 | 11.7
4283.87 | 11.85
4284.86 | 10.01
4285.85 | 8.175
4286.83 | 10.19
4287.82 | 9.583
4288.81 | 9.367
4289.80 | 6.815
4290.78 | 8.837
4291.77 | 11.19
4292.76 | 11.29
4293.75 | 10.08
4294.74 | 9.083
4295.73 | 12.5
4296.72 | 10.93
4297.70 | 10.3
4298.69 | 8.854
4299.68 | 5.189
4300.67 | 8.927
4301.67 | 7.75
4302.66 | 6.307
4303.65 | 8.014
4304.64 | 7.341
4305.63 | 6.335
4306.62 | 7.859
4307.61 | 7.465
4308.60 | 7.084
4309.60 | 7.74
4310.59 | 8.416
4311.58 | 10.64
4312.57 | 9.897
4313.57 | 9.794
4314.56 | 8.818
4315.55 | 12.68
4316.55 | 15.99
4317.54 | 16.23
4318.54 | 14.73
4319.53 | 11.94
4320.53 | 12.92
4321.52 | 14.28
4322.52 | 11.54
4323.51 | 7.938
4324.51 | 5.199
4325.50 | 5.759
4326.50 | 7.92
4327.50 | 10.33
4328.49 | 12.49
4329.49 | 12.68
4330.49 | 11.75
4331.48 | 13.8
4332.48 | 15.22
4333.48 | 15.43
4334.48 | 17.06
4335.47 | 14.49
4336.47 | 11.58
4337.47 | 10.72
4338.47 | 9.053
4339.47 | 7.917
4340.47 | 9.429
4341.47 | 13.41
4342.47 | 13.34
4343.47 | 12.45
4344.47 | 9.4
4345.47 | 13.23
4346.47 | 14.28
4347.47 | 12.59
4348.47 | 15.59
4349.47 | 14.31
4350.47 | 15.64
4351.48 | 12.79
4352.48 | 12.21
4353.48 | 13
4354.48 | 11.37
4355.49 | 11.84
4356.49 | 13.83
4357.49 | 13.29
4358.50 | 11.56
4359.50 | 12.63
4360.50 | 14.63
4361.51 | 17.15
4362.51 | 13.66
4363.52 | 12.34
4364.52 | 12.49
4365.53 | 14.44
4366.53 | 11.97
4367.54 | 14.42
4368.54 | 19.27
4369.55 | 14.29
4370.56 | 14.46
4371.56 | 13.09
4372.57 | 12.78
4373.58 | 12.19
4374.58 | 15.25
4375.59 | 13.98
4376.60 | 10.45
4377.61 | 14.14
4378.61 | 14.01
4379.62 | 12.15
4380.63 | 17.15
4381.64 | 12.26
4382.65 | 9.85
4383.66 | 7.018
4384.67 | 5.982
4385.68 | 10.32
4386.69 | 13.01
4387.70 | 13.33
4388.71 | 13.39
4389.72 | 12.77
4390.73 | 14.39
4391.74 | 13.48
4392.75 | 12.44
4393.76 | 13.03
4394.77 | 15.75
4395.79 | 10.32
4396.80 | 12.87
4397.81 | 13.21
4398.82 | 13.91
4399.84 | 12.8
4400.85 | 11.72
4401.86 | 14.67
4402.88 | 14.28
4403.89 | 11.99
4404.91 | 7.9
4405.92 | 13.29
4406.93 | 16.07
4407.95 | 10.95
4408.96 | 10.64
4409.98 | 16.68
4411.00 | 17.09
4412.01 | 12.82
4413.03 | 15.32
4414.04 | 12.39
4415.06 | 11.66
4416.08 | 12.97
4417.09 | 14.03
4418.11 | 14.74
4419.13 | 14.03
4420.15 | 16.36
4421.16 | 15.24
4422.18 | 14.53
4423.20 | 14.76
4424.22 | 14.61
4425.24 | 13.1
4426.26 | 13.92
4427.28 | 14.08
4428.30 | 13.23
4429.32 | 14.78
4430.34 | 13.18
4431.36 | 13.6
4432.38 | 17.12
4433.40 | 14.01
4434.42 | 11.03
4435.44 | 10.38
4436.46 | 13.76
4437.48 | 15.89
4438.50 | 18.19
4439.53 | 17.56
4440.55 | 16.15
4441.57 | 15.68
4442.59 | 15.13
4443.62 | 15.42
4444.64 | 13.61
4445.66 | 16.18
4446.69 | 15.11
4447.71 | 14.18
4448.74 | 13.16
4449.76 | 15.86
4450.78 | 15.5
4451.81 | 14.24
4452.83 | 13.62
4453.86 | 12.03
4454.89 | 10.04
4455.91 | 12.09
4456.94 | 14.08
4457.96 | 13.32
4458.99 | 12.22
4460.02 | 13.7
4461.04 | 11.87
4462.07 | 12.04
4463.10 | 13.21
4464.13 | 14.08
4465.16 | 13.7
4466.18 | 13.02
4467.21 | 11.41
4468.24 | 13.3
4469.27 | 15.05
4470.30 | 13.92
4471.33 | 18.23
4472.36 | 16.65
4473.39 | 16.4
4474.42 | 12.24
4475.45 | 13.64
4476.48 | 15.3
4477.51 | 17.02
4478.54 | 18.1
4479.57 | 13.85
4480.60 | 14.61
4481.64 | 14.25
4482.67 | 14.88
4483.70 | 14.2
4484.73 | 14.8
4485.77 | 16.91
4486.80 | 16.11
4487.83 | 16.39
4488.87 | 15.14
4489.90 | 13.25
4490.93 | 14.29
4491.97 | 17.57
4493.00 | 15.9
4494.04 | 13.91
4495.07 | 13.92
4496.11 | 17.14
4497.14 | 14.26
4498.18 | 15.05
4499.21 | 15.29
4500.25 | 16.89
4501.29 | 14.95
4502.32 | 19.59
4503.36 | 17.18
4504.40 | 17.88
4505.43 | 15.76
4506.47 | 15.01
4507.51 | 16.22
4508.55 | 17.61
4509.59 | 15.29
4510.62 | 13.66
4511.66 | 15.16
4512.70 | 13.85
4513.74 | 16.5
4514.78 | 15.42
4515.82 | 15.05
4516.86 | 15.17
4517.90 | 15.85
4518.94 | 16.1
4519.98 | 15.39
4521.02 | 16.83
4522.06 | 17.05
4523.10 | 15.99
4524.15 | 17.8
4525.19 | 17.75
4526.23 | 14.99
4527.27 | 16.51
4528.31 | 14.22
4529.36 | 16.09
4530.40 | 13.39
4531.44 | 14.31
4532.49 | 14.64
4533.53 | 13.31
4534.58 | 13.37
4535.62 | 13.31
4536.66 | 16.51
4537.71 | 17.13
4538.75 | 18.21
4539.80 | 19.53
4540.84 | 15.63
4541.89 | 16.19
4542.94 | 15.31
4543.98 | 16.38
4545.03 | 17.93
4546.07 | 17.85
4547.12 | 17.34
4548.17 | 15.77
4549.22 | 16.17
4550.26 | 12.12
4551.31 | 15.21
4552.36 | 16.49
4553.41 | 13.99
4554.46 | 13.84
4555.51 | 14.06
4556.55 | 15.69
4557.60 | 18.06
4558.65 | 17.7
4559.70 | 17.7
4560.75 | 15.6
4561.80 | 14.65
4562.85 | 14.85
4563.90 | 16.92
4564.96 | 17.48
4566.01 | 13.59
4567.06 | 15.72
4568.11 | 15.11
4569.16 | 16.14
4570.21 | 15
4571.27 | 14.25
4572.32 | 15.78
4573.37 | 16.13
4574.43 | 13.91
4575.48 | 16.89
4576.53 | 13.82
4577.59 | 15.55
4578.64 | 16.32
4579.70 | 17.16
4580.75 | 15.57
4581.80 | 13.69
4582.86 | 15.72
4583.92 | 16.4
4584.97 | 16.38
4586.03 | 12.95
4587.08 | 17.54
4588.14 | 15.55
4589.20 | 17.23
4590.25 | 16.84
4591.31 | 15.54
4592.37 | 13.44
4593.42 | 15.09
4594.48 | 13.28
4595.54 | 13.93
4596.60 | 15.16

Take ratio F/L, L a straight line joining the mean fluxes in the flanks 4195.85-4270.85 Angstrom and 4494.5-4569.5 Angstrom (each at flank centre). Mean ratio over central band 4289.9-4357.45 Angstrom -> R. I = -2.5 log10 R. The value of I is 0.19 mag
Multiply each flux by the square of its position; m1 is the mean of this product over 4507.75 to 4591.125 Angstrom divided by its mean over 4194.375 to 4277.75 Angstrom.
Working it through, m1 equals 1.6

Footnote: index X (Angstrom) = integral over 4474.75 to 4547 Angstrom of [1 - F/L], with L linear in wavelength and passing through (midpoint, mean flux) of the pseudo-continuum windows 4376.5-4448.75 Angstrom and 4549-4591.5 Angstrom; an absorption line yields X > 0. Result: -4.3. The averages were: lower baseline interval 13.6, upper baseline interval 15.6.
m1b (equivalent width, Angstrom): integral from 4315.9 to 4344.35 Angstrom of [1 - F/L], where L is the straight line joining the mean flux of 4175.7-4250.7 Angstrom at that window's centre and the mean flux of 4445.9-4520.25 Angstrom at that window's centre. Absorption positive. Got 2.9 Angstrom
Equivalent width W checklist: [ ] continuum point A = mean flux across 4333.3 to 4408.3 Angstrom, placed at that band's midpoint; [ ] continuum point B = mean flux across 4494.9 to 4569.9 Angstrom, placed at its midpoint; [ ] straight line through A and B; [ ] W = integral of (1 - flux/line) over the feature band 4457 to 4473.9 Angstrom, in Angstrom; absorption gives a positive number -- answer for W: 0.84 Angstrom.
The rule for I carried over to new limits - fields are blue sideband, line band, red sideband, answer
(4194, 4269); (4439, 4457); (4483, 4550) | 0.03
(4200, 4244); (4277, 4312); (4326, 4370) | 0.31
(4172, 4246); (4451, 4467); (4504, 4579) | 0.15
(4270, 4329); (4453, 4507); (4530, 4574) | -0.05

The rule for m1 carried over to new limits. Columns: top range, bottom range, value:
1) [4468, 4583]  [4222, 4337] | 1.62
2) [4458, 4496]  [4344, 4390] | 1.18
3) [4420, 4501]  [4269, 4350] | 1.47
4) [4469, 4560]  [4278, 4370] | 1.50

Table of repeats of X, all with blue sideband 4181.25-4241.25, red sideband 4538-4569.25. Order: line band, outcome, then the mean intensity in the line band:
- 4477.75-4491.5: 0.1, 15.2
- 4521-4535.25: 0.3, 15.4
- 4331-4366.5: 1.7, 13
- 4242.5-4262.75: 1.9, 11.4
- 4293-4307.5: 5.0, 8.55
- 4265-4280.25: 2.5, 10.7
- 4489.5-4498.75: 0.2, 15.1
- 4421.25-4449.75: 0.2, 14.6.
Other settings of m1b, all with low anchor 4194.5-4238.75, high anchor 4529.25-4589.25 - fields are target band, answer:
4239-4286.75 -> 3.94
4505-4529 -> -0.95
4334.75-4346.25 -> 1.45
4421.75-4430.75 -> 0.10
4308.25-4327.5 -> 3.63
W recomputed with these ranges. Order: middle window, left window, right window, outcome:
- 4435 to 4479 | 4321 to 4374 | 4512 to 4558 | 0.3 Angstrom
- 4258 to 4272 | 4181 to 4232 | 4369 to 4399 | 0.9 Angstrom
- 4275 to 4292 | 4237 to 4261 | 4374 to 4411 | 2.2 Angstrom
